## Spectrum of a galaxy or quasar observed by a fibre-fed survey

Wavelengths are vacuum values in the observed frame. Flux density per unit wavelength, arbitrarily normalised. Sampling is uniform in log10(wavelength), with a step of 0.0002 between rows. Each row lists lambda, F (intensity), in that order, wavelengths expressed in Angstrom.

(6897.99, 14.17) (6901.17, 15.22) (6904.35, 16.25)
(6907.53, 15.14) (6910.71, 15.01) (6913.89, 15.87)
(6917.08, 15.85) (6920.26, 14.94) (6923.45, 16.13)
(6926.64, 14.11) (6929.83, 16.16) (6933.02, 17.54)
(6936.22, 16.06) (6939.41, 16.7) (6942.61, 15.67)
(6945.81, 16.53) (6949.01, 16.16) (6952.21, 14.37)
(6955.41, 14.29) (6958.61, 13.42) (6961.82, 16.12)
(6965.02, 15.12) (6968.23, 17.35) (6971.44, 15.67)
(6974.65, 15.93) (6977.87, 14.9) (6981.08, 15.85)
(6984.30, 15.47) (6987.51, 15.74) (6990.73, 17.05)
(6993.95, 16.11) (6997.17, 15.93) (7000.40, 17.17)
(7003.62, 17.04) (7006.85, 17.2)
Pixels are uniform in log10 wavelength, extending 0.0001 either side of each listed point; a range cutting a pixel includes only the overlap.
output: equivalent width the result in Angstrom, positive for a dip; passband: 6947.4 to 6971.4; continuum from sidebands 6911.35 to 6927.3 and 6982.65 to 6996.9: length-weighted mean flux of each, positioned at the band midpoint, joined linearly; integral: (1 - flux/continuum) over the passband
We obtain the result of 0.78 Angstrom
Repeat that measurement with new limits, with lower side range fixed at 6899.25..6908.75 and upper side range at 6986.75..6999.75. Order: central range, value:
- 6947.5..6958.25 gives 0.80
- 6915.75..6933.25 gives 0.04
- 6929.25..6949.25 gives -0.78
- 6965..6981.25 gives 0.26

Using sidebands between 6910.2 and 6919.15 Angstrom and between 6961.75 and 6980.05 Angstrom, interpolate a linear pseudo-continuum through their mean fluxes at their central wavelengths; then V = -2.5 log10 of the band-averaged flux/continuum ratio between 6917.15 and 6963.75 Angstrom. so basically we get 0.01 mag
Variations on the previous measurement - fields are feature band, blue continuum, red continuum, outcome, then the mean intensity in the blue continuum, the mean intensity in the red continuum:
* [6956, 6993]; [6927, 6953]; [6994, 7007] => 0.053 mag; 16.1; 16.7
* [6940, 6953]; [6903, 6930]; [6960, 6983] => -0.013 mag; 15.5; 15.8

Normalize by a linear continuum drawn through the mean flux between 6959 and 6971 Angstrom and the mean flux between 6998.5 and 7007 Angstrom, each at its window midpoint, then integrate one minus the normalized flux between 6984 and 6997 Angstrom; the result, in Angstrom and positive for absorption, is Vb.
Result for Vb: 0.4 Angstrom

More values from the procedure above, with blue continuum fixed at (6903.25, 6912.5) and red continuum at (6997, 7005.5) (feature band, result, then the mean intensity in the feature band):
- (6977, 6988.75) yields 0.7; 15.5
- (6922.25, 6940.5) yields -0.3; 16.1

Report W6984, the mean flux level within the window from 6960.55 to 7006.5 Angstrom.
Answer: 16.1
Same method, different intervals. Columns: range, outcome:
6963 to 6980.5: 15.8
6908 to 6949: 15.9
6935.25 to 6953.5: 15.9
